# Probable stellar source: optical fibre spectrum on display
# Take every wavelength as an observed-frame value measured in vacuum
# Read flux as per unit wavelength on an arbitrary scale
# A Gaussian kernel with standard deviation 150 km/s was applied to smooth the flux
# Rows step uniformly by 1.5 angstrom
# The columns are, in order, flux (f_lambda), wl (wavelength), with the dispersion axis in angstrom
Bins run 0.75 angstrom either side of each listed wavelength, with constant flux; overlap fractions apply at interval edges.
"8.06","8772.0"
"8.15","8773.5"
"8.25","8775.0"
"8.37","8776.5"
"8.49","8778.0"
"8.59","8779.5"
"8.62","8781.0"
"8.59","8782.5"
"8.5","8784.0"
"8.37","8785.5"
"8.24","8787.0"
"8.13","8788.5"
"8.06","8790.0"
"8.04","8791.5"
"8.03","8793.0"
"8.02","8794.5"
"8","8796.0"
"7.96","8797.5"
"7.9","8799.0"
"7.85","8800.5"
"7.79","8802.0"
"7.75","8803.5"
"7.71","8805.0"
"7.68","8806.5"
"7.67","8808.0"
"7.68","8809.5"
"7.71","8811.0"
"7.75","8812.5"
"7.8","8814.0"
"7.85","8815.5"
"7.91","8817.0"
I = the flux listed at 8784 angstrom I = 8.5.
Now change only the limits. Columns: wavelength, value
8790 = 8.06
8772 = 8.06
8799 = 7.9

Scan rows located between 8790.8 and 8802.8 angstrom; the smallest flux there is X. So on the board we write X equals 7.79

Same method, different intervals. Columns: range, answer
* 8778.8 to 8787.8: 8.24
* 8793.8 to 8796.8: 8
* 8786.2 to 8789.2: 8.13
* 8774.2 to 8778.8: 8.25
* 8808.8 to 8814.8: 7.68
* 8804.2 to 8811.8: 7.67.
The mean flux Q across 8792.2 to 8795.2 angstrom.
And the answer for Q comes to 8.03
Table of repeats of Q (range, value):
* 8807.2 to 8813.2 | 7.7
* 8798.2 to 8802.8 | 7.85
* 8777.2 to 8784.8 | 8.56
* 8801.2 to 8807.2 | 7.73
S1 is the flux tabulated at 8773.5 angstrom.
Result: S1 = 8.15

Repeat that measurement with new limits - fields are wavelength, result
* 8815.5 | 7.85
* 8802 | 7.79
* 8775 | 8.25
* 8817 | 7.91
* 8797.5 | 7.96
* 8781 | 8.62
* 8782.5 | 8.59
